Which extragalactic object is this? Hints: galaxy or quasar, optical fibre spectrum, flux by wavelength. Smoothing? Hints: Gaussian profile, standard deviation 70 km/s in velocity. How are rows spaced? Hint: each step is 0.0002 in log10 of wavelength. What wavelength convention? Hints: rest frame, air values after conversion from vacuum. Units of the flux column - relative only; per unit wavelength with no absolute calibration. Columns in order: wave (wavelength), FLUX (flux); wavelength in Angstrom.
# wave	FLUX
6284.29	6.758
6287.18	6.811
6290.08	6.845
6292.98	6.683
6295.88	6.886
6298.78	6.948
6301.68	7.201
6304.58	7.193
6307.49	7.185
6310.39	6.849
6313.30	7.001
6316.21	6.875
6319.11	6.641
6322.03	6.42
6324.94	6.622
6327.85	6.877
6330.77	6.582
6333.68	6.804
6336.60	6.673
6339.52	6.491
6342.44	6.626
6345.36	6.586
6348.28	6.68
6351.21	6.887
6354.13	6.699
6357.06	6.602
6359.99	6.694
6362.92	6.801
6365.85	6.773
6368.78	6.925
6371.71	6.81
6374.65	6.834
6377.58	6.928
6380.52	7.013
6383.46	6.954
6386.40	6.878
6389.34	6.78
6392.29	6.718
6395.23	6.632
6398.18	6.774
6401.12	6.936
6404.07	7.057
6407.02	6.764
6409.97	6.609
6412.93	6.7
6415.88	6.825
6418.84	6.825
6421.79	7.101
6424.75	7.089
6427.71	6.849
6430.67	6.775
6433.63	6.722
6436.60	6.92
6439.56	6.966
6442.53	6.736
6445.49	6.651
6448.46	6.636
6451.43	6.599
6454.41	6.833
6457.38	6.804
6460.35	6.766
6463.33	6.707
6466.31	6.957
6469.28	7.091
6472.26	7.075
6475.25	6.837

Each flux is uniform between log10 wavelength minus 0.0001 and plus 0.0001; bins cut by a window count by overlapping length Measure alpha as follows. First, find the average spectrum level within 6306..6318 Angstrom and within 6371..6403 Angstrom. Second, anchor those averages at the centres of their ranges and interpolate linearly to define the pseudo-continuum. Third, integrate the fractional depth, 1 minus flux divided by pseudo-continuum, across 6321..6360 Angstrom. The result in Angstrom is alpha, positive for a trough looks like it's 1.5 Angstrom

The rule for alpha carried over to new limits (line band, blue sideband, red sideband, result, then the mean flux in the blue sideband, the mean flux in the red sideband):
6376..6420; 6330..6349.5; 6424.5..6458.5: -0.7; 6.64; 6.79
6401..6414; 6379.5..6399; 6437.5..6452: 0.0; 6.82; 6.74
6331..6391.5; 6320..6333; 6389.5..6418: -0.6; 6.64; 6.78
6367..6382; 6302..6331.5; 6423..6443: -0.1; 6.84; 6.87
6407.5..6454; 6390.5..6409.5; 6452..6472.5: 0.2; 6.8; 6.87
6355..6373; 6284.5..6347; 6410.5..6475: 0.1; 6.8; 6.84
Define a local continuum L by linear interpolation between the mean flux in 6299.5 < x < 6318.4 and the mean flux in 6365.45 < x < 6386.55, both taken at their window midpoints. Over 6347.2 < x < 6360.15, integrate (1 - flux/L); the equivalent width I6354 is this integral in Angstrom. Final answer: 0.4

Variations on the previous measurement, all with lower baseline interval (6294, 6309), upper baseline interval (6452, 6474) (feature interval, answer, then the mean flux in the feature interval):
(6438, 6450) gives 0.3 Angstrom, 6.75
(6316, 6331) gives 0.8 Angstrom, 6.66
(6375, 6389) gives 0.1 Angstrom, 6.92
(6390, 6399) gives 0.3 Angstrom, 6.7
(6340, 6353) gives 0.6 Angstrom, 6.68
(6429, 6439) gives 0.1 Angstrom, 6.82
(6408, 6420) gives 0.3 Angstrom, 6.73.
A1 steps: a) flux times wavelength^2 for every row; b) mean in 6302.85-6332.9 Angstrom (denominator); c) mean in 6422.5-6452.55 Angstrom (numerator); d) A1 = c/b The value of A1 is 1.03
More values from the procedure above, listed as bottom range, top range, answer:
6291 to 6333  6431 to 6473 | 1.04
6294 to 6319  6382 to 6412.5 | 1.00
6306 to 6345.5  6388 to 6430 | 1.04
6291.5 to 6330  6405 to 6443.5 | 1.03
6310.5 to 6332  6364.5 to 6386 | 1.04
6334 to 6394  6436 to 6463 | 1.03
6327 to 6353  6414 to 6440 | 1.06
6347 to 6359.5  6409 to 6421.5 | 1.03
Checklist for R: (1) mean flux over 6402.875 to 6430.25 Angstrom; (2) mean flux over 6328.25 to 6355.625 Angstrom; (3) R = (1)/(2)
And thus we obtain 1.03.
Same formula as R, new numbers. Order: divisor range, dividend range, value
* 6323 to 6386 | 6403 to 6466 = 1.01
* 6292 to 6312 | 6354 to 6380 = 0.97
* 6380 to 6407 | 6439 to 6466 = 0.98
